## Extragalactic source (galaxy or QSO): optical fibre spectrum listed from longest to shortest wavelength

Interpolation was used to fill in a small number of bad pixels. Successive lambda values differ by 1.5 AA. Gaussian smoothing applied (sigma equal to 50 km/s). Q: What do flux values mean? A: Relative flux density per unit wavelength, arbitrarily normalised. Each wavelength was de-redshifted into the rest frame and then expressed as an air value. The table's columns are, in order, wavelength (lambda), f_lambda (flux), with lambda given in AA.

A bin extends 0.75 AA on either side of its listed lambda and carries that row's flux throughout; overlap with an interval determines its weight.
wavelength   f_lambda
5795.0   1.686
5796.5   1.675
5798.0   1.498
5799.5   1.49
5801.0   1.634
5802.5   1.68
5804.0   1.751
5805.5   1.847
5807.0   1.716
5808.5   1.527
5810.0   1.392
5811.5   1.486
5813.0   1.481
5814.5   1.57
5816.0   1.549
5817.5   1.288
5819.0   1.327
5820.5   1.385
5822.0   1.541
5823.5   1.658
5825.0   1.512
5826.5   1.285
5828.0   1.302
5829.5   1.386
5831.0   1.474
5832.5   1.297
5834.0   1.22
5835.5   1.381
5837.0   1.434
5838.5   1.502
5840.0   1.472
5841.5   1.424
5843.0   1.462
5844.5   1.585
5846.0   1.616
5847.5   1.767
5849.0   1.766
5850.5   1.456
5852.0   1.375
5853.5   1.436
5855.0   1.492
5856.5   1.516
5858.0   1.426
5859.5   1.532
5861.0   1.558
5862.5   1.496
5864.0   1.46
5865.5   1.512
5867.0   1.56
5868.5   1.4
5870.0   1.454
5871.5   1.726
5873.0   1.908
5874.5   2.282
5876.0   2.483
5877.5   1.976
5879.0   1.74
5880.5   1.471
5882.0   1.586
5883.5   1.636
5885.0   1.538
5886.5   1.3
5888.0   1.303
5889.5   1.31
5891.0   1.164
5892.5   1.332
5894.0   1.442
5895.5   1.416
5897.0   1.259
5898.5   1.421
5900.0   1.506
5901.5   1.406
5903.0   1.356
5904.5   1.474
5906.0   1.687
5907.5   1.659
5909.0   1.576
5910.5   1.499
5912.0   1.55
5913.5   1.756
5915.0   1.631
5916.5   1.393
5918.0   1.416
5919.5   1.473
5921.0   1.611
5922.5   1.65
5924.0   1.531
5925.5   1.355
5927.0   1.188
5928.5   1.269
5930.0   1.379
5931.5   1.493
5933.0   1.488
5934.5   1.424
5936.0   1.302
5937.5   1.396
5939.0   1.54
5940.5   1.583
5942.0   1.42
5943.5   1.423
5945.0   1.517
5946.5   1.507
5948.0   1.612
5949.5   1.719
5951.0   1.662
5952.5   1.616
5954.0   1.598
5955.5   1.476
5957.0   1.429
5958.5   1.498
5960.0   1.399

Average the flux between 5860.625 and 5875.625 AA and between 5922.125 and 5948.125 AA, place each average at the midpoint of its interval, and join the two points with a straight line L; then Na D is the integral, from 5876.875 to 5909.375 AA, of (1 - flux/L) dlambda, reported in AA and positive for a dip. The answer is 2.1 AA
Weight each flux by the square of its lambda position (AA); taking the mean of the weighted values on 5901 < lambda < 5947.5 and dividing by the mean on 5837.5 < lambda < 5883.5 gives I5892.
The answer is 0.94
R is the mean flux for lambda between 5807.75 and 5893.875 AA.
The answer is 1.52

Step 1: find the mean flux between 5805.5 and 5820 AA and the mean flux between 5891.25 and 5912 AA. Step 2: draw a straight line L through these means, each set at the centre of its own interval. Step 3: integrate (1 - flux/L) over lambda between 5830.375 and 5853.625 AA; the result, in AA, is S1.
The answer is 0.1 AA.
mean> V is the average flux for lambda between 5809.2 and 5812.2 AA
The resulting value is 1.44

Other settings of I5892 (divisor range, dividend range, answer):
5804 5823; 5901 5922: 1.05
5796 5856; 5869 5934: 1.05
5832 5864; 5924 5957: 1.02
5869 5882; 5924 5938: 0.76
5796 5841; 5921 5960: 1.04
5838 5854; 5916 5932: 0.96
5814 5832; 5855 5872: 1.07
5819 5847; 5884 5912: 1.01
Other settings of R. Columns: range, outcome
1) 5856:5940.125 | 1.52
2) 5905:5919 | 1.57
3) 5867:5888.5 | 1.7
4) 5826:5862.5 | 1.47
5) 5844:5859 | 1.54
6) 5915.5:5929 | 1.44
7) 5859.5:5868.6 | 1.51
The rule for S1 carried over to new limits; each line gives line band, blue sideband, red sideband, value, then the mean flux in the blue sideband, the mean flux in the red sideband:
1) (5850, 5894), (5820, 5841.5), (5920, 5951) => -3.8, 1.42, 1.48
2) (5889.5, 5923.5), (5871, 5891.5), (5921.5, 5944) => 1.6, 1.68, 1.43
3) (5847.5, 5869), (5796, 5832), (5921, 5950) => -0.2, 1.52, 1.46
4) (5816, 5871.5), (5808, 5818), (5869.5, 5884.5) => 5.8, 1.47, 1.83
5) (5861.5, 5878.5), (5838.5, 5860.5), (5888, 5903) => -3.5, 1.52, 1.36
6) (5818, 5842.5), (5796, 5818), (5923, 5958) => 2.3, 1.57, 1.48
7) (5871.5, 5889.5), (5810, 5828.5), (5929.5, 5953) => -3.1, 1.45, 1.51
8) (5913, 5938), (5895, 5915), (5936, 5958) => 1.1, 1.51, 1.53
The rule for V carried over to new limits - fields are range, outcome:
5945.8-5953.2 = 1.62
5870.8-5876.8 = 2.1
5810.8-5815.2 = 1.51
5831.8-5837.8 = 1.33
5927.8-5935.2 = 1.41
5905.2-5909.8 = 1.64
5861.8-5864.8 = 1.48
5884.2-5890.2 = 1.37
